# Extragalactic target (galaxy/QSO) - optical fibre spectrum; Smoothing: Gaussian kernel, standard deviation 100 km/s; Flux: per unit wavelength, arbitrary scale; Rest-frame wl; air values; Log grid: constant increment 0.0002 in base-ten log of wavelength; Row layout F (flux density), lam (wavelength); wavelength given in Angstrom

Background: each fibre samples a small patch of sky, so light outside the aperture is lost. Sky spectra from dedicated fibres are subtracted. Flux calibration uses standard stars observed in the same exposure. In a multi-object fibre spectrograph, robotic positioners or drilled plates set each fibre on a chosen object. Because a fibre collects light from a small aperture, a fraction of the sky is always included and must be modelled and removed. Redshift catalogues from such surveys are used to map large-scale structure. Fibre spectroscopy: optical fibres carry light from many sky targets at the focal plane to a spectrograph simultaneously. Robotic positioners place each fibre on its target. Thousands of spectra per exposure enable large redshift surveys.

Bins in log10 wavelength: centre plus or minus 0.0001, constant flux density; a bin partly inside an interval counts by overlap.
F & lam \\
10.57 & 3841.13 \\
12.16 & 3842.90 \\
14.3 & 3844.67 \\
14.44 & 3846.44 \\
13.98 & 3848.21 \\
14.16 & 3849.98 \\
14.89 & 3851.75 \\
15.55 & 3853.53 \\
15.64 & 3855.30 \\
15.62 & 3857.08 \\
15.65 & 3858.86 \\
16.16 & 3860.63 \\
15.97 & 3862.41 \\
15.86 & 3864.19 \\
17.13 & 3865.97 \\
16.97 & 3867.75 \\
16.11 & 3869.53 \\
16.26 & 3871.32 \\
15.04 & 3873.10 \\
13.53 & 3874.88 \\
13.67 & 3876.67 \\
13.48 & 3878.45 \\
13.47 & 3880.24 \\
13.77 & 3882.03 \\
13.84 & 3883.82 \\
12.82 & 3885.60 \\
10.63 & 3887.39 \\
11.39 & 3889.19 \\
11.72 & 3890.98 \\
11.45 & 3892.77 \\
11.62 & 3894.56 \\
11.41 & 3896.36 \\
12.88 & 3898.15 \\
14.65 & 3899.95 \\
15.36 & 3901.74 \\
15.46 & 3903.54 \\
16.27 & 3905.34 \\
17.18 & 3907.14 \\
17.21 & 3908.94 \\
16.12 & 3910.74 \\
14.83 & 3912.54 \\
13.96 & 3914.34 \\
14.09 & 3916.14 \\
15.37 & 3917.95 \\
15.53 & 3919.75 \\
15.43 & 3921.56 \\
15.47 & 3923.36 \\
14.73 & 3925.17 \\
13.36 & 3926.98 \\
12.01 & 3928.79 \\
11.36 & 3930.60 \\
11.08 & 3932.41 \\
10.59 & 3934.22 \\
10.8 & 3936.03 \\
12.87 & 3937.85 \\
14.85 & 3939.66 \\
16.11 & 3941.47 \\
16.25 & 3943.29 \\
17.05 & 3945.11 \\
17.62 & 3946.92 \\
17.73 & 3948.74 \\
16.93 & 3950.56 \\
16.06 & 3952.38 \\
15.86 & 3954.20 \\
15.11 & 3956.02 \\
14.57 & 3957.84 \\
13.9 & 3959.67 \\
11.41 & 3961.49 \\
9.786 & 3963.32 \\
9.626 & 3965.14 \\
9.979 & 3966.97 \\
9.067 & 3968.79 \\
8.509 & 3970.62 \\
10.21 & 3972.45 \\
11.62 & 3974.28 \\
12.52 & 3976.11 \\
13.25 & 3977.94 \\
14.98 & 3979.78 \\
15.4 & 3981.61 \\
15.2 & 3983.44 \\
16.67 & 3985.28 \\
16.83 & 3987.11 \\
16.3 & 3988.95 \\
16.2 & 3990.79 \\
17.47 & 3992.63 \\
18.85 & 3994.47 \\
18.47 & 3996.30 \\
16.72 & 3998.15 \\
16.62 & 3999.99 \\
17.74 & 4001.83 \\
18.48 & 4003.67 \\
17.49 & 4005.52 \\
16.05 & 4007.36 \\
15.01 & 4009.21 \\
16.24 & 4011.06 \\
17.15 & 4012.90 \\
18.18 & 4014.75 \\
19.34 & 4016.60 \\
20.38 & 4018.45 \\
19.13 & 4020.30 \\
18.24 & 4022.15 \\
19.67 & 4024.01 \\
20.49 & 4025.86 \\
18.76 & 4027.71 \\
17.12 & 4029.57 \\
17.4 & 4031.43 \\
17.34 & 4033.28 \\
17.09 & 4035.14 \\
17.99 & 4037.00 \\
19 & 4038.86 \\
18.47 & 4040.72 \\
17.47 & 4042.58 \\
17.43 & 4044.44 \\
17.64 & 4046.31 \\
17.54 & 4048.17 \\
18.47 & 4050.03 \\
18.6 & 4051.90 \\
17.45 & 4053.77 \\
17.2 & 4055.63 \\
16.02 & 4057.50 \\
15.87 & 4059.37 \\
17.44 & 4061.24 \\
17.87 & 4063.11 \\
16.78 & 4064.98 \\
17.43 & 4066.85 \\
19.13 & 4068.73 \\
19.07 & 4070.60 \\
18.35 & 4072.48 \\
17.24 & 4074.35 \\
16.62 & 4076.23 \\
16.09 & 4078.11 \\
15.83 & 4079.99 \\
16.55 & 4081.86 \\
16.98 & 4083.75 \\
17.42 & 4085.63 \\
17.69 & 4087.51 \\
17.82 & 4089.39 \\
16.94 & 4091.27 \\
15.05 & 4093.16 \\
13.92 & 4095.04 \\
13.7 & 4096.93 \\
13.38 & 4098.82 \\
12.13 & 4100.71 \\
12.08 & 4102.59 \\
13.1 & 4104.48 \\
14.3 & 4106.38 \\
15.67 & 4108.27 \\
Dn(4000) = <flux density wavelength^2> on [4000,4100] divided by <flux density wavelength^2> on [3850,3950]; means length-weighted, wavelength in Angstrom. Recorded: 1.29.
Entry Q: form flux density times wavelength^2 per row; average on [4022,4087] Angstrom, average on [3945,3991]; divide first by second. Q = 1.33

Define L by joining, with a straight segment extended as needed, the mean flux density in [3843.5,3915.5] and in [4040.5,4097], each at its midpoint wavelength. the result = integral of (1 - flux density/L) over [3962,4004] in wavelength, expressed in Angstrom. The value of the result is 4.42 Angstrom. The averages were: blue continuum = 14.5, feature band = 14.3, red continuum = 17.1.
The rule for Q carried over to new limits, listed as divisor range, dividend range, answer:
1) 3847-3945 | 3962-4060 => 1.21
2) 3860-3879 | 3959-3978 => 0.73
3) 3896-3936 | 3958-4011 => 1.05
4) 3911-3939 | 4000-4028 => 1.40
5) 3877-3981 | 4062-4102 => 1.30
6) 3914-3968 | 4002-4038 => 1.34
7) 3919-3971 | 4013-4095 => 1.37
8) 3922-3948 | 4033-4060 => 1.34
